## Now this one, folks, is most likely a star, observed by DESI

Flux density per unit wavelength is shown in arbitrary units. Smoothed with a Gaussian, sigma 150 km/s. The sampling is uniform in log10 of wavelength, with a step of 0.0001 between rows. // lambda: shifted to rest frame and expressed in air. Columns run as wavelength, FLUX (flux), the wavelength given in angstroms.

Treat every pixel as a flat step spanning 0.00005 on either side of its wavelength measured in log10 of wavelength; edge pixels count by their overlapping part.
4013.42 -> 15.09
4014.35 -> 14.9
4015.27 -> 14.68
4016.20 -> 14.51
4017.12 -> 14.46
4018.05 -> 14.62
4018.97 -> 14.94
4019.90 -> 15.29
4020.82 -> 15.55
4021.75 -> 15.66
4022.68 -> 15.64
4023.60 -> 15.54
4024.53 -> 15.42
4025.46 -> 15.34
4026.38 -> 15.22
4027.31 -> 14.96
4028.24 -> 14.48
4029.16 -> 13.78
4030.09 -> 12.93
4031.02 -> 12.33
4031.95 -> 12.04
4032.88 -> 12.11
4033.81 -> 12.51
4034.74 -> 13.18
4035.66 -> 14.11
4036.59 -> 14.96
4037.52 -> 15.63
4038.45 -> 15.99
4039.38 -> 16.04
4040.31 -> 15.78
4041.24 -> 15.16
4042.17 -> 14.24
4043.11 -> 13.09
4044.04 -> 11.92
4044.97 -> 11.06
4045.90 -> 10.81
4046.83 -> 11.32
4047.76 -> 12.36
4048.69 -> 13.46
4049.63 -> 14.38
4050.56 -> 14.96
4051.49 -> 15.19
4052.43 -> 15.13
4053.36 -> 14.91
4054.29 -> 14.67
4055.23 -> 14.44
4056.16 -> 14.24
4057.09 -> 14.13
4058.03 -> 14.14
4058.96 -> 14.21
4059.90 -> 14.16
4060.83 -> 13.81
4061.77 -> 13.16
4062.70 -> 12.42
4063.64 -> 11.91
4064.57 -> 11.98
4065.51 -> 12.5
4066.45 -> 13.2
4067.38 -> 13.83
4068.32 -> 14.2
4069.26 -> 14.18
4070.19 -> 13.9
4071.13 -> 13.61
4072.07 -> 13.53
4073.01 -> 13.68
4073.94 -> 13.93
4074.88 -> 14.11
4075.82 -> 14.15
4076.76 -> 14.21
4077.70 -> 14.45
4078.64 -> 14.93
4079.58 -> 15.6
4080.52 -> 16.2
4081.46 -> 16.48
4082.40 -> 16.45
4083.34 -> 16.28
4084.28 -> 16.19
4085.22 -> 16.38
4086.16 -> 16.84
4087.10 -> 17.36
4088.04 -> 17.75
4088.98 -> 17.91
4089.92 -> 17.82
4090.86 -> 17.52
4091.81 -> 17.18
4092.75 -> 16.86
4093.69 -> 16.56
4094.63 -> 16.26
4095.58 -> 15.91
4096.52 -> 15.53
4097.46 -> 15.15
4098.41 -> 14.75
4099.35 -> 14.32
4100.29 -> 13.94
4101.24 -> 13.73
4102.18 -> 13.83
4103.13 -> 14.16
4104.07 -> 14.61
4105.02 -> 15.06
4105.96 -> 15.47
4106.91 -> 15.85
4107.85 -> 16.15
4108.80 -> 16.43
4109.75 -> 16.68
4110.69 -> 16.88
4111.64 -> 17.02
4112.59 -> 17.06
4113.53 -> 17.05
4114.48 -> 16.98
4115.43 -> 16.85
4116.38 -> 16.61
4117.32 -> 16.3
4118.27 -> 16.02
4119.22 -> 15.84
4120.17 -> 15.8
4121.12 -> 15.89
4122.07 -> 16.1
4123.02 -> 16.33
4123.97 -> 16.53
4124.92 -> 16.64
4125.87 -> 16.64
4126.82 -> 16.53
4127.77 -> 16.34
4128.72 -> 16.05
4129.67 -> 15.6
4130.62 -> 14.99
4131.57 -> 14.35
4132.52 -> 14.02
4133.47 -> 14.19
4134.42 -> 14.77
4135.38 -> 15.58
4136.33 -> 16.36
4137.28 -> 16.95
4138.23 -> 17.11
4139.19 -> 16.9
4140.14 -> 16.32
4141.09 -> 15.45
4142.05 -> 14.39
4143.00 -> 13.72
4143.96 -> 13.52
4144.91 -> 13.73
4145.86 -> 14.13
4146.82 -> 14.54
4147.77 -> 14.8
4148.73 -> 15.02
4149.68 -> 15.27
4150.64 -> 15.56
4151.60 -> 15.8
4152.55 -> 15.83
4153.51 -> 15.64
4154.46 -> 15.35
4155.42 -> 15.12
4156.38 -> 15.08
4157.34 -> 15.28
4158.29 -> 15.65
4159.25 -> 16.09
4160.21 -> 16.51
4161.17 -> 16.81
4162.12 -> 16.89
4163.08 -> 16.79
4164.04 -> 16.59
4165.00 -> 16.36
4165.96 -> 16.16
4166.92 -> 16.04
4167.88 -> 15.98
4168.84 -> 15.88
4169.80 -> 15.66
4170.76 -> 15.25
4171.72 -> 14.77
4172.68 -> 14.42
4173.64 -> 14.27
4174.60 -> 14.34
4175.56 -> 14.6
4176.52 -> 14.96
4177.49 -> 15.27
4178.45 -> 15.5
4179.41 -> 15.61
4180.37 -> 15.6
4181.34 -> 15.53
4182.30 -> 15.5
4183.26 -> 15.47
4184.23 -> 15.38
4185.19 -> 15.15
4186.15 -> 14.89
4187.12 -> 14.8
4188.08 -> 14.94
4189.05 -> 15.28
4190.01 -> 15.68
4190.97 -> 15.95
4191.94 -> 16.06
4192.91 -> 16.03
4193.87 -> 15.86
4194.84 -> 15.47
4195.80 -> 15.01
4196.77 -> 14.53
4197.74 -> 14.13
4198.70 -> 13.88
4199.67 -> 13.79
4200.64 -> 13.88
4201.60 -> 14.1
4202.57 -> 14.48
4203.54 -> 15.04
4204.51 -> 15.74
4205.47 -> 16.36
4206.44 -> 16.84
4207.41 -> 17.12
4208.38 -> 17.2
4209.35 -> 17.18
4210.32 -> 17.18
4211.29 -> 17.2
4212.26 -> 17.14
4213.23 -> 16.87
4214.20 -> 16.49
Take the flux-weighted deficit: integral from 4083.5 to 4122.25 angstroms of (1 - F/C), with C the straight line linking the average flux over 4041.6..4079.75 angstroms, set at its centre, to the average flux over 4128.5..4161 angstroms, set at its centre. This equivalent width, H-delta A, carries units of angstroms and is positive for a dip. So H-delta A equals -4.4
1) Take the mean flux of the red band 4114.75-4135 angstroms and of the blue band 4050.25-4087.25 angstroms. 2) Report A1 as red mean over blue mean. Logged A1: 1.1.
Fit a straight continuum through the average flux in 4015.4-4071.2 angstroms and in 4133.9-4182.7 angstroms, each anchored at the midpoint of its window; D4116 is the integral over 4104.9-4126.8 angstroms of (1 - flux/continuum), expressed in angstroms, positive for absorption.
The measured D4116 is -2.1 angstroms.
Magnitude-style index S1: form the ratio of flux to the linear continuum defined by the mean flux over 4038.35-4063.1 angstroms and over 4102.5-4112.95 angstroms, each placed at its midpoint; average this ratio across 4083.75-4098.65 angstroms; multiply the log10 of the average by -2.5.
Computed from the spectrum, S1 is -0.09 mag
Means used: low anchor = 13.9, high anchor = 15.9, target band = 16.7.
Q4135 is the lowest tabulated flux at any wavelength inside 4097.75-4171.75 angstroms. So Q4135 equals 13.52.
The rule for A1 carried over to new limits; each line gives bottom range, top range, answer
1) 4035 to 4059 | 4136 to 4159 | 1.09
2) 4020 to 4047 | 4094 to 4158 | 1.11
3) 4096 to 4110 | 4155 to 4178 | 1.04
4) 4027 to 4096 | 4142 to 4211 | 1.06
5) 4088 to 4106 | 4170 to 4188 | 0.96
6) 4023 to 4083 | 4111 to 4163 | 1.12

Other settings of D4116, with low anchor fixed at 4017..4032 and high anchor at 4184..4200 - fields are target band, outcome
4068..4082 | 0.3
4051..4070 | 1.2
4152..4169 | -1.1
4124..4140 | -0.9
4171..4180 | 0.1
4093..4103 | -0.1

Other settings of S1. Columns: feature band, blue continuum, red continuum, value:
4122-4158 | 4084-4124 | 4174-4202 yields 0.02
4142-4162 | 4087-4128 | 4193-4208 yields 0.03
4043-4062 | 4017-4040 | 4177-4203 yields 0.08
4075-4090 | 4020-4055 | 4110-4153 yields -0.08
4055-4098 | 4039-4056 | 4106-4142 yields -0.02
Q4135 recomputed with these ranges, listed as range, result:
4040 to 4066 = 10.81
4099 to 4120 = 13.73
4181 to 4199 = 13.88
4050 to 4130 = 11.91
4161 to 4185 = 14.27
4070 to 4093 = 13.53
